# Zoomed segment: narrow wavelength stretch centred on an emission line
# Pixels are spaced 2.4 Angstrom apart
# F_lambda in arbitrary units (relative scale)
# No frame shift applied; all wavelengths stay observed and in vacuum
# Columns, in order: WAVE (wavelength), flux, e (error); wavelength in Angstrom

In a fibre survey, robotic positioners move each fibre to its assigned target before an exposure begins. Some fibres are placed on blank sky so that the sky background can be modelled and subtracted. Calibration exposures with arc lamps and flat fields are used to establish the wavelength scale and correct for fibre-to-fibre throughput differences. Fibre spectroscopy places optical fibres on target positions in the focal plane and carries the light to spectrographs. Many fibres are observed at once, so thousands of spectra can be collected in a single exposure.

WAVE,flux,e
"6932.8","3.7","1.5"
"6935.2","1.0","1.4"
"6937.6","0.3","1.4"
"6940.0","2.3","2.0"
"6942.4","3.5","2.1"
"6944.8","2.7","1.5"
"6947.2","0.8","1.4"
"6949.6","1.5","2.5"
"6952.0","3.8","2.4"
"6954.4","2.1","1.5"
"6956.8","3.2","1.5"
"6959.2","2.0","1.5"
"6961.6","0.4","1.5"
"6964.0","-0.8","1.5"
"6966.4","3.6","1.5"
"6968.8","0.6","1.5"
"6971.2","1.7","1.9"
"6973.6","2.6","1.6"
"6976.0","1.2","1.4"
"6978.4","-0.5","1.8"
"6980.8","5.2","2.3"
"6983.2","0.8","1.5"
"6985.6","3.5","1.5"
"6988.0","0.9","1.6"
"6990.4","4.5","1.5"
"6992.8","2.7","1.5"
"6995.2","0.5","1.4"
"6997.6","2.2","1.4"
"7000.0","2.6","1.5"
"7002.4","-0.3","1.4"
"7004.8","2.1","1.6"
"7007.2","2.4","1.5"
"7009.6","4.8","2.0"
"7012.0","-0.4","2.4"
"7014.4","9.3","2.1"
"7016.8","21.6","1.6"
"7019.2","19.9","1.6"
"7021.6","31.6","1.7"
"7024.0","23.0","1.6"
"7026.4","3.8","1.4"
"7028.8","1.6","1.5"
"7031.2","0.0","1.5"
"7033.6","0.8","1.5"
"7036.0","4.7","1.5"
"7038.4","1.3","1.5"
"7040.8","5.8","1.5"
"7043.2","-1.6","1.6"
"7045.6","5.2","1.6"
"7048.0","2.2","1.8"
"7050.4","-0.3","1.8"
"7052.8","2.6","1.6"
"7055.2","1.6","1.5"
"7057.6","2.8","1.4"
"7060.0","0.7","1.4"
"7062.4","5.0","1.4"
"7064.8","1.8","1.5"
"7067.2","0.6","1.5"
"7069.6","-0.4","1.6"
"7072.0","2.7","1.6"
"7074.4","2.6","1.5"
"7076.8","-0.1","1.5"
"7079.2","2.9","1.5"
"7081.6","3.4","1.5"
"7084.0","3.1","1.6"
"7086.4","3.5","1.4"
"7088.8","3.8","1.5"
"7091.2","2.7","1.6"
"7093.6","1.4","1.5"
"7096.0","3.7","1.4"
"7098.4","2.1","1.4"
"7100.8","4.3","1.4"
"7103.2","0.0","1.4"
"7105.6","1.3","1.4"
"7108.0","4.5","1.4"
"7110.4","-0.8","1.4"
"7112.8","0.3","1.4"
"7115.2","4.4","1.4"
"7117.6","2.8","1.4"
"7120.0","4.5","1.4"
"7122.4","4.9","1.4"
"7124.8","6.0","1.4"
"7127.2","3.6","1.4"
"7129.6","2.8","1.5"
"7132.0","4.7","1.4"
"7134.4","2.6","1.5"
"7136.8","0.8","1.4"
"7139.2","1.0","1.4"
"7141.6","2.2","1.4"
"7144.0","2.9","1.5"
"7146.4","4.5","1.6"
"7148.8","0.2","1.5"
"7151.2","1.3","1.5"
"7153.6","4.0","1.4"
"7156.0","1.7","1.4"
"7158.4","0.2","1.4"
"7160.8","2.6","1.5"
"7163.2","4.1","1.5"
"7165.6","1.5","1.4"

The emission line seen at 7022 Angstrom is [O II]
